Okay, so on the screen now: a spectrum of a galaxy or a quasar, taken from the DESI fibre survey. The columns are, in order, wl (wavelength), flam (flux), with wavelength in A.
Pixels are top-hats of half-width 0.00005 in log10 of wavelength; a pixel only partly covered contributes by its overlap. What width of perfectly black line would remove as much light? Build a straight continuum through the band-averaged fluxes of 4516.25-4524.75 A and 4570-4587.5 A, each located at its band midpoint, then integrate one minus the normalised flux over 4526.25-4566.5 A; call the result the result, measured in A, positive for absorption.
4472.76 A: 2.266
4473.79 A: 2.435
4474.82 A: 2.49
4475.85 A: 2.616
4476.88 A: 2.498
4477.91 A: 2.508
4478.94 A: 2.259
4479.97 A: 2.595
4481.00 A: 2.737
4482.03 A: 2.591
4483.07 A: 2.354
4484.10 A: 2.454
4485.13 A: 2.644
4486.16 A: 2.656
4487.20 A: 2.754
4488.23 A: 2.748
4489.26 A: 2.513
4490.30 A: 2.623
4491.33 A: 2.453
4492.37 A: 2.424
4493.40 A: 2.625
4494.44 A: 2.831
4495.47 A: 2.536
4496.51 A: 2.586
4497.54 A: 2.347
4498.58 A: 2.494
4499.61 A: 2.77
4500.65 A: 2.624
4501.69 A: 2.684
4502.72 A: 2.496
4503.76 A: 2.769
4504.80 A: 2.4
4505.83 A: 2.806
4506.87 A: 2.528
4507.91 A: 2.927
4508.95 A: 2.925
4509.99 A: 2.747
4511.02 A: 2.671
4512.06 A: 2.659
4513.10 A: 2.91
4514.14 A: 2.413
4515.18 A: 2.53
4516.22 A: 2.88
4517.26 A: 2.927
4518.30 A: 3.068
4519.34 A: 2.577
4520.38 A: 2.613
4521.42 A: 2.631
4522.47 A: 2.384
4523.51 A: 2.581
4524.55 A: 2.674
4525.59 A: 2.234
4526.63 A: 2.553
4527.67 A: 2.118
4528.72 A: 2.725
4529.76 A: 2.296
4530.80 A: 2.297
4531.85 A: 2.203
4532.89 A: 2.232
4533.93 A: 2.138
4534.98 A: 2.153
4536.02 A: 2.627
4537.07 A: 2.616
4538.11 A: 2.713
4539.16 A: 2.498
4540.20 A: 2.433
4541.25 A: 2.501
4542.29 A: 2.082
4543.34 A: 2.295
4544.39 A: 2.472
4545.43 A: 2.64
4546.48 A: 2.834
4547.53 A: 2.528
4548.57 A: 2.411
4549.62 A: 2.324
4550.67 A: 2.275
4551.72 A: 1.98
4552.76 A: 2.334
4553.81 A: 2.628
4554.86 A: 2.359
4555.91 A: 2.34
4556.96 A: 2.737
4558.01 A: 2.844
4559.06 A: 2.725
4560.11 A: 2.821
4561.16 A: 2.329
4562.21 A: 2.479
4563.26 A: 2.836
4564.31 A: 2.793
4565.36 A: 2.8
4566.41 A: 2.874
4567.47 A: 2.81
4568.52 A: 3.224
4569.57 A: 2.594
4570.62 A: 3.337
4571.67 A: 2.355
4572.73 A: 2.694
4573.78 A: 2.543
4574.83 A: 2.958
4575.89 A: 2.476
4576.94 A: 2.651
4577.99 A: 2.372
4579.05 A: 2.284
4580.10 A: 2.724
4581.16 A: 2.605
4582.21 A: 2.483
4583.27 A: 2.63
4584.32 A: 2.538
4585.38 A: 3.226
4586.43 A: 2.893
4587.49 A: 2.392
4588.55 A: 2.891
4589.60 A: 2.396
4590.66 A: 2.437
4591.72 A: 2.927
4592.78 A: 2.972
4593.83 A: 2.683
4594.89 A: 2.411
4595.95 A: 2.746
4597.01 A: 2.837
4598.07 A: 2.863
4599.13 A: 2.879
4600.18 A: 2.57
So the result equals 3.02 A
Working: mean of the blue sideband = 2.69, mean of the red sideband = 2.66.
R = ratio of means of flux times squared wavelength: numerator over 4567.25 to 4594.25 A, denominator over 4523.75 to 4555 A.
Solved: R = 1.14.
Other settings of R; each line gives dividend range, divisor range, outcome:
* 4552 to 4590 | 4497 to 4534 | 1.06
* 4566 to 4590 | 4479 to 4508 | 1.08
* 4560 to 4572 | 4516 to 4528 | 1.09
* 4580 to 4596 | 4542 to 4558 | 1.12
